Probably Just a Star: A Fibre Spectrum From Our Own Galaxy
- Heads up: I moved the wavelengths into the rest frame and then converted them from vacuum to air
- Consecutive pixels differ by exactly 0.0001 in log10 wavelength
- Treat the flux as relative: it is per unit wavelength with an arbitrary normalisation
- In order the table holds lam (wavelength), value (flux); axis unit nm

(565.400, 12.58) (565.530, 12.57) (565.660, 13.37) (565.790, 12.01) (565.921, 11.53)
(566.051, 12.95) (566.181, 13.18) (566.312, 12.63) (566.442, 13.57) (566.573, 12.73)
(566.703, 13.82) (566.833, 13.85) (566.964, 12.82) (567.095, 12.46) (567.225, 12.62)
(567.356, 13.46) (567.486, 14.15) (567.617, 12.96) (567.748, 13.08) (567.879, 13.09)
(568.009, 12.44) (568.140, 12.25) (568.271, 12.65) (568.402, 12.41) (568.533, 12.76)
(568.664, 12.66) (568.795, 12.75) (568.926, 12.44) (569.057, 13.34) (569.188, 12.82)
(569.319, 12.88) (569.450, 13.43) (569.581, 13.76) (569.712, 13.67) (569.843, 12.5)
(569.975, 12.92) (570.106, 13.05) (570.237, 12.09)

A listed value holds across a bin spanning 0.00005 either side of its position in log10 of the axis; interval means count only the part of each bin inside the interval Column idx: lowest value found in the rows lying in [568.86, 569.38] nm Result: 12.44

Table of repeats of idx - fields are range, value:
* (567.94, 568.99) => 12.25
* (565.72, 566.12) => 11.53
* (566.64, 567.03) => 12.82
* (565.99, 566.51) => 12.63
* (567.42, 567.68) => 12.96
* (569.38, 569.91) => 12.5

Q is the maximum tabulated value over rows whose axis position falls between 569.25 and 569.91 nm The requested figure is 13.76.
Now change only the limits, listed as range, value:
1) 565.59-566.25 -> 13.37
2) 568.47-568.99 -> 12.76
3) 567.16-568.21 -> 14.15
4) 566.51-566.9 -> 13.85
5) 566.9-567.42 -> 13.46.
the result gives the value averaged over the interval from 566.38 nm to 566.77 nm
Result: 13.4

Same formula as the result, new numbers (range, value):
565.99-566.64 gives 13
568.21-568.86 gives 12.6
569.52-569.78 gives 13.7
